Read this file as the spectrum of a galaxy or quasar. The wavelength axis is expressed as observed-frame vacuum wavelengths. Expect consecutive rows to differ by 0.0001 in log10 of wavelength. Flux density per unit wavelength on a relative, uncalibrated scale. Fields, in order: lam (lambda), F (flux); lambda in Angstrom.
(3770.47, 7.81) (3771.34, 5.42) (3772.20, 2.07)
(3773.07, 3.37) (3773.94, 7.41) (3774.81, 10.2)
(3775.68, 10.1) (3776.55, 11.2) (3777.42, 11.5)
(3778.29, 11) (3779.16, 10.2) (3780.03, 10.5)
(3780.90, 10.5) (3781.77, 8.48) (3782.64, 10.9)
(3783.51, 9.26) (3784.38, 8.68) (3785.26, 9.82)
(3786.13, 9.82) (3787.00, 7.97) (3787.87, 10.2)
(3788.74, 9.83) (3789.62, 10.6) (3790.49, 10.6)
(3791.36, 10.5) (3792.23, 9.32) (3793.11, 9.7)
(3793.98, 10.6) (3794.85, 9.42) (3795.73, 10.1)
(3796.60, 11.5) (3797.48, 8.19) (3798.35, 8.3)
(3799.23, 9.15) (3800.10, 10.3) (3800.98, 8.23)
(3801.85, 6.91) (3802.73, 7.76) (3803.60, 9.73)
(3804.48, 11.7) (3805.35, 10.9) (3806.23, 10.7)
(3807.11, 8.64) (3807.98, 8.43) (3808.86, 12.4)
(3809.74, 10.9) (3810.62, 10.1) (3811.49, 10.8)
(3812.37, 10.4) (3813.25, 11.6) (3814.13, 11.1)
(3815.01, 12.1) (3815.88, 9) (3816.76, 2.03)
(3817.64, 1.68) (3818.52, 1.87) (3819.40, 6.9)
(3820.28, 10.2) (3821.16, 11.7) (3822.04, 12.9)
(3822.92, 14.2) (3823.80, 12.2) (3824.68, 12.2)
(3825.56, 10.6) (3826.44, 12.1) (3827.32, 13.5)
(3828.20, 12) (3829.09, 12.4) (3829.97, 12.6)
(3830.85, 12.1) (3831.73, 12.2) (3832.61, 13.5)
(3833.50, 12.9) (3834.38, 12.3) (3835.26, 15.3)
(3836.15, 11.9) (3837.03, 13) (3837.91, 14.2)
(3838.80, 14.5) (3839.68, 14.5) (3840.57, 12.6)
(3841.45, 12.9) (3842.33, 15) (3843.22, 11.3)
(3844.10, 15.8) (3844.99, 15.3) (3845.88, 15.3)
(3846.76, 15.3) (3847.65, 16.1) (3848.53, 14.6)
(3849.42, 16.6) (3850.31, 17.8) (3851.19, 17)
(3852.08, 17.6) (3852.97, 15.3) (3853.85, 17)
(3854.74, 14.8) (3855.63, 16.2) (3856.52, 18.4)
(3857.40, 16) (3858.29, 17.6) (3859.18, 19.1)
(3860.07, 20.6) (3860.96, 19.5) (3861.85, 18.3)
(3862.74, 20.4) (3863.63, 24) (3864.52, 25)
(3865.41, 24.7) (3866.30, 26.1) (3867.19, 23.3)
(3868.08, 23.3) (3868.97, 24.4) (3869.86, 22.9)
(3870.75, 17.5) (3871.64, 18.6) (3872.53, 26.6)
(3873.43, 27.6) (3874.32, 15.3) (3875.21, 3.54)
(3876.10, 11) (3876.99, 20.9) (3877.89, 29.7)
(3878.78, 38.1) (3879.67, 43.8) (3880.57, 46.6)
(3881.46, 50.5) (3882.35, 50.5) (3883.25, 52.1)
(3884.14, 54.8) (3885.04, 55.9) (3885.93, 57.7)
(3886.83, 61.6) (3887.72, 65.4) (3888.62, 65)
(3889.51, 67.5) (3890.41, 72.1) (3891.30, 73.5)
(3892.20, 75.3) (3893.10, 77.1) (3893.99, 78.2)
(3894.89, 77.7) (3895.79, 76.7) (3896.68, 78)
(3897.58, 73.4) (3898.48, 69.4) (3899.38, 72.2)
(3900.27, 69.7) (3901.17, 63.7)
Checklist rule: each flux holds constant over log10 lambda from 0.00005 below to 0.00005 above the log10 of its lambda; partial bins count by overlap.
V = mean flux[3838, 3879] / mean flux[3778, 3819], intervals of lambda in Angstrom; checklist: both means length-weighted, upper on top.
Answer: 1.97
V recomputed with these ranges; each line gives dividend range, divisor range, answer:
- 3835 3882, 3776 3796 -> 1.99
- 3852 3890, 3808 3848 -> 2.59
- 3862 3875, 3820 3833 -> 1.82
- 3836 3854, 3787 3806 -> 1.55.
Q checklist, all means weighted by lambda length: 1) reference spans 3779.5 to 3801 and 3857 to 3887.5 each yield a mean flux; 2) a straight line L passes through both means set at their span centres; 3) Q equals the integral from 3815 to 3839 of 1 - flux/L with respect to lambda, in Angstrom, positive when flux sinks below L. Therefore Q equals 10.0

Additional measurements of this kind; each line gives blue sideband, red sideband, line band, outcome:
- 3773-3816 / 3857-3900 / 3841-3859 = 8.9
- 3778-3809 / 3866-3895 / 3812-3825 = 6.8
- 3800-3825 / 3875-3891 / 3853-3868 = 6.6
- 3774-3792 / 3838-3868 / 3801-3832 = 8.0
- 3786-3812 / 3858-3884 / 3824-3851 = 7.3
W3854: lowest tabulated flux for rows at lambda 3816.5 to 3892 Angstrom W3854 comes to 1.68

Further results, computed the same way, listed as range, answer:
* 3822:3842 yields 10.6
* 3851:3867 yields 14.8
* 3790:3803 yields 6.91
